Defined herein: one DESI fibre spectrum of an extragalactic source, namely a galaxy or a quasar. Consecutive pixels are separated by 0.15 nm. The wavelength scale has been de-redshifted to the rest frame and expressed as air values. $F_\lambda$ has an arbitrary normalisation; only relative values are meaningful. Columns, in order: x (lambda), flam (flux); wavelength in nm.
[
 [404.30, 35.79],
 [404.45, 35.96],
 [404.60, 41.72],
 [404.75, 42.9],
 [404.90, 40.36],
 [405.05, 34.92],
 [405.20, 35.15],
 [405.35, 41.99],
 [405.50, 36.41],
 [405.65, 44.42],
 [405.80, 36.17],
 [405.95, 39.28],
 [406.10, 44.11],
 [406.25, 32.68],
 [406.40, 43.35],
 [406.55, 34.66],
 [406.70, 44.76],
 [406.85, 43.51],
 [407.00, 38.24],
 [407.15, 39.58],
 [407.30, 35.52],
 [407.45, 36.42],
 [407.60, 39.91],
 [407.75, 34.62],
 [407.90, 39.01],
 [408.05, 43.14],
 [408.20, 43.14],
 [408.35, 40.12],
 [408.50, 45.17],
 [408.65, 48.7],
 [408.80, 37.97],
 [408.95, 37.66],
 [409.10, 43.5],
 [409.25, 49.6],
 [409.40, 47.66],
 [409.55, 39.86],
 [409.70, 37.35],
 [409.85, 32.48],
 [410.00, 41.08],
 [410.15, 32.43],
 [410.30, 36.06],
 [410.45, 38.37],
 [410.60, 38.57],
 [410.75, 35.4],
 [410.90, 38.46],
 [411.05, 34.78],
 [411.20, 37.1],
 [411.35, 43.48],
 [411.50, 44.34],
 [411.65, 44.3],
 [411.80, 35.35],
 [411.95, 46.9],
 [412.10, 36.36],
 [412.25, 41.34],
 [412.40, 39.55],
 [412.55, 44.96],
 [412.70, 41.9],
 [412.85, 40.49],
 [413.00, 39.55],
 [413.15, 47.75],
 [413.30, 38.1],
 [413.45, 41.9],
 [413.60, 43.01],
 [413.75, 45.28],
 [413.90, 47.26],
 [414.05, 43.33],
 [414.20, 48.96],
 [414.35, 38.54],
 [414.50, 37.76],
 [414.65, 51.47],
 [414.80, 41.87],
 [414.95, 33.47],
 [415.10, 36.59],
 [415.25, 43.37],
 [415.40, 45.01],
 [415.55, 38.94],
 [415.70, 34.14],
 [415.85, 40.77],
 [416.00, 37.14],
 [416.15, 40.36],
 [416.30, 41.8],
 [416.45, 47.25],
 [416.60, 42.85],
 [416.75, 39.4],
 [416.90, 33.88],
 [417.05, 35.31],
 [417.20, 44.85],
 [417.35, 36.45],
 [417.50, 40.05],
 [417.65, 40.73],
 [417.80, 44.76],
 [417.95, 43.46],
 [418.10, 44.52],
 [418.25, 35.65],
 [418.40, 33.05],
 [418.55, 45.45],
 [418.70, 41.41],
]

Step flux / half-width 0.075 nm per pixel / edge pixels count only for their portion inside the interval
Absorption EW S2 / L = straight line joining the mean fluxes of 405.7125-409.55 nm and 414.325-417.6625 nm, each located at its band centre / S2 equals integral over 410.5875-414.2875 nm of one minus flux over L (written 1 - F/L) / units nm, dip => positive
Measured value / -0.11 nm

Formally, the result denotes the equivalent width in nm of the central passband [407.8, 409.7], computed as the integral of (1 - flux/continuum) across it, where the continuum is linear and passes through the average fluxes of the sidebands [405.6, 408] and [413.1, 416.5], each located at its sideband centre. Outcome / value -0.14 nm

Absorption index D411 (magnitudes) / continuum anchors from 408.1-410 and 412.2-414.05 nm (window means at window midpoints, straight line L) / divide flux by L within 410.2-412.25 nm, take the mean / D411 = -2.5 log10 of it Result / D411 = 0.08 mag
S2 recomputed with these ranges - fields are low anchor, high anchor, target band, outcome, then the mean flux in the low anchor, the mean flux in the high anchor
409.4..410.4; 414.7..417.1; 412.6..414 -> -0.15 nm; 37.4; 39.7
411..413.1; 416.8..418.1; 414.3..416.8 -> -0.01 nm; 40.9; 40.2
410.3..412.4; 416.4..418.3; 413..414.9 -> -0.16 nm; 39.5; 40.7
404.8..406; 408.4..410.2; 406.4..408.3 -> 0.02 nm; 38.7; 41.2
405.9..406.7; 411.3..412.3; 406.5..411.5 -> 0.09 nm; 39.4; 41.7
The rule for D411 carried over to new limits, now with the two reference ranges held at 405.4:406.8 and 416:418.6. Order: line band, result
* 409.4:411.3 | 0.073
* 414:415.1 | -0.041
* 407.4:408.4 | 0.007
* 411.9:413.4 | -0.040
